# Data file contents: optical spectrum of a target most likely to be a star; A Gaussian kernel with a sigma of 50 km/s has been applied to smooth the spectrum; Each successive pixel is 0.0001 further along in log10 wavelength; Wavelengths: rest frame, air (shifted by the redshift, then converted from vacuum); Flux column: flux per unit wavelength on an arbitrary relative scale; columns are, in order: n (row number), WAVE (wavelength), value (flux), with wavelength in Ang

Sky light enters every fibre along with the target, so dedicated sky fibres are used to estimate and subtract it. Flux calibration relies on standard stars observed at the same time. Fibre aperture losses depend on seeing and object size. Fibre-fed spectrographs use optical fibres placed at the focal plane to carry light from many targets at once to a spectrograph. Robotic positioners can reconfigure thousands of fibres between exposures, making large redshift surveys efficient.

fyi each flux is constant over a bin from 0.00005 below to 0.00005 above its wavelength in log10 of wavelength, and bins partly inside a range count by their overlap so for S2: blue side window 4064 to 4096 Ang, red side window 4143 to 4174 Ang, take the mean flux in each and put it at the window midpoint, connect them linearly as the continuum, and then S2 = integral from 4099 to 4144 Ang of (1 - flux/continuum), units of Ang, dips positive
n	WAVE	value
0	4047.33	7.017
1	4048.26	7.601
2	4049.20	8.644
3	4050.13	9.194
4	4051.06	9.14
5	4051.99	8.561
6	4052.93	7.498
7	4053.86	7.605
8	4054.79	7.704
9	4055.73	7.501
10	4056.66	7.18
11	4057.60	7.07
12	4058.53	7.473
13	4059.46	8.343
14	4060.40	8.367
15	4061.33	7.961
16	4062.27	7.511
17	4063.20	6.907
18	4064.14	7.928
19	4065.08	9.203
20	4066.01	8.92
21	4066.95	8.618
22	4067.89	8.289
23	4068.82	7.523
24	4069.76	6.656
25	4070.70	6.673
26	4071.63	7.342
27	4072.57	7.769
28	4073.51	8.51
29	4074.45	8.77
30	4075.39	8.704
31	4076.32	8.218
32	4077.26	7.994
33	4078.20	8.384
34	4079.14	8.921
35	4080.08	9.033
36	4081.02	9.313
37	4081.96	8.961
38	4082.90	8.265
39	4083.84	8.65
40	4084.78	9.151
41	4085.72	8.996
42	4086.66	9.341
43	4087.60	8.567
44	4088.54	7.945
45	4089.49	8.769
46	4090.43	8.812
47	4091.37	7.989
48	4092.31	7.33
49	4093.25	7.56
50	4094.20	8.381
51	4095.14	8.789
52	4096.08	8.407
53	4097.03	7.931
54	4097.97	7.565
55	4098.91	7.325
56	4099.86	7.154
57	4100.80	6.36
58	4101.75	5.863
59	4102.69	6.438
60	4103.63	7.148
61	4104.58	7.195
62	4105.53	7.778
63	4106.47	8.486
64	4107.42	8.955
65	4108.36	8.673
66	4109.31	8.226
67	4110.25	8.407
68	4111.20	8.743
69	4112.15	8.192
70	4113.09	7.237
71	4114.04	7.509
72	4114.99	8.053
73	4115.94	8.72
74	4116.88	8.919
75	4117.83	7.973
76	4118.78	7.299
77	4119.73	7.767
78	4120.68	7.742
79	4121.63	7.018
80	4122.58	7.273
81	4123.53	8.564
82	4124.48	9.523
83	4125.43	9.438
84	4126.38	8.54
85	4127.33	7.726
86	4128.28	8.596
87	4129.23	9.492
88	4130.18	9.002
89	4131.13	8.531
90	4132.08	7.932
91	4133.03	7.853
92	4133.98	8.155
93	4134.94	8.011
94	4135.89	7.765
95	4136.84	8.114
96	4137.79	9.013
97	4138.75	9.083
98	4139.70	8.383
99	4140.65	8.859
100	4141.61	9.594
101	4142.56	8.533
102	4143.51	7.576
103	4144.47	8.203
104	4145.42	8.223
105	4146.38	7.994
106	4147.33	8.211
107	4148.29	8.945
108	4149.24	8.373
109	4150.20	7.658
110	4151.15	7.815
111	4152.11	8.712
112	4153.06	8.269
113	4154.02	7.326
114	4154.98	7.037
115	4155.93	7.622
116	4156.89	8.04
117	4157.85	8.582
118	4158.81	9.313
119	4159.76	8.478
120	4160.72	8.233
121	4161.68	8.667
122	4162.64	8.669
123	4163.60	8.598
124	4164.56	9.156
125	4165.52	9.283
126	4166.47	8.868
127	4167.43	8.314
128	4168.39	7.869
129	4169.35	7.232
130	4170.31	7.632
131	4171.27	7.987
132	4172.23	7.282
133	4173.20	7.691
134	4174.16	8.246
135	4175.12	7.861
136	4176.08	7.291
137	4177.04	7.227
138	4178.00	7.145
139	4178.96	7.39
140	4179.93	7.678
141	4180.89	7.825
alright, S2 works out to 0.9 Ang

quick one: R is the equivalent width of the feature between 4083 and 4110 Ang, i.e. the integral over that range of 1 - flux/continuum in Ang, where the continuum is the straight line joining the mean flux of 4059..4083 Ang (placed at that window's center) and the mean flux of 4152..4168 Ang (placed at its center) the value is 0.8 Ang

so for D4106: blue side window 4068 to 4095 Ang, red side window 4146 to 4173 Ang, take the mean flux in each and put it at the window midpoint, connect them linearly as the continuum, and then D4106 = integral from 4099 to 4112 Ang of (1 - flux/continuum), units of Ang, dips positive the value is 1.0 Ang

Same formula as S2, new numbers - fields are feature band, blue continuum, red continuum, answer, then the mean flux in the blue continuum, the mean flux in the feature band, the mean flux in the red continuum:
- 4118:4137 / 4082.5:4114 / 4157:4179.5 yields -0.37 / 8.01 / 8.21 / 8.13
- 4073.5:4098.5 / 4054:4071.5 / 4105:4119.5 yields -1.64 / 7.76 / 8.49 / 8.2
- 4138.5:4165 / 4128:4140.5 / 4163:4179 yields -0.41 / 8.47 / 8.36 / 7.97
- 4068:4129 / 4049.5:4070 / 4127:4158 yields 0.15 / 7.98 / 8.1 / 8.28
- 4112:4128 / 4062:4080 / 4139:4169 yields 0.30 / 8.07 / 8.09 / 8.37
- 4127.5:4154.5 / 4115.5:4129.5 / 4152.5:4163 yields -0.37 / 8.29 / 8.36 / 8.2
